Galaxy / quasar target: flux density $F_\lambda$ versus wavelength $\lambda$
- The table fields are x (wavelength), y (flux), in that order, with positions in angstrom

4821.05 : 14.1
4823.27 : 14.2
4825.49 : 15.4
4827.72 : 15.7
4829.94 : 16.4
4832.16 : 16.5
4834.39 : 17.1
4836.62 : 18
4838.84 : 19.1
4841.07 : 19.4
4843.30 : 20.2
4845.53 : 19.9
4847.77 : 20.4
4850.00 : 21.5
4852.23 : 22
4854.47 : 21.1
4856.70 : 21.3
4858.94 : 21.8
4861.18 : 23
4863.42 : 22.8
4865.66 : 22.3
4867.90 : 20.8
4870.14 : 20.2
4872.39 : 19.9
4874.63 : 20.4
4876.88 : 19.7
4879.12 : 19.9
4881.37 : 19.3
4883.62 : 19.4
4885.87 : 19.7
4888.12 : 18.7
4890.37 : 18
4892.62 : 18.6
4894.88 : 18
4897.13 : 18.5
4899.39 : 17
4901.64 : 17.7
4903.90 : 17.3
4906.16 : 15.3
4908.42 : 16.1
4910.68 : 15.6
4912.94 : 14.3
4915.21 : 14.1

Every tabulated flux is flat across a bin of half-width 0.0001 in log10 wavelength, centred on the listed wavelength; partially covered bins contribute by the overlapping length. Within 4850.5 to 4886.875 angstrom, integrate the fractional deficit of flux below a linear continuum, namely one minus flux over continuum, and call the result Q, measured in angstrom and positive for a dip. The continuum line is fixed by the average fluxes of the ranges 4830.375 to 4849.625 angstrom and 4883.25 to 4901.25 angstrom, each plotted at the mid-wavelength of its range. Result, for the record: -4.4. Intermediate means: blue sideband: 18.8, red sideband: 18.4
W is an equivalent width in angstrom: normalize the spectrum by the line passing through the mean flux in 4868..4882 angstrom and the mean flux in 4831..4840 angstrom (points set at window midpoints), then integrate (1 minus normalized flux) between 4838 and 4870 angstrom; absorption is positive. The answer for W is -3.98 angstrom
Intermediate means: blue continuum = 17.7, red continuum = 20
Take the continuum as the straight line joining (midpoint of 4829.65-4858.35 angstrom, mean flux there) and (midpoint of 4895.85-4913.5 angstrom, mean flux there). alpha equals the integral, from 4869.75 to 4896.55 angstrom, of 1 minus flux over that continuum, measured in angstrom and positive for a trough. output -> -2.5 angstrom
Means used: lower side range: 19.6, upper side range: 16.6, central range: 19.3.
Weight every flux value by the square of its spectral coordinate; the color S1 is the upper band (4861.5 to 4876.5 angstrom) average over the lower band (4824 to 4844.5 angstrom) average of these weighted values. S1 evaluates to 1.22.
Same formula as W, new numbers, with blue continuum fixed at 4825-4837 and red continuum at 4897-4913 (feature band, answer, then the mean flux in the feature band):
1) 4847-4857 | -2.92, 21.3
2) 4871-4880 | -1.91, 20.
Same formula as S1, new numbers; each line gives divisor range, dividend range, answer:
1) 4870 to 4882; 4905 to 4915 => 0.78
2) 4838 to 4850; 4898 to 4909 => 0.86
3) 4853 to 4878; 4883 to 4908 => 0.86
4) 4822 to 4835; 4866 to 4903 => 1.24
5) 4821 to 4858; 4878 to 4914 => 0.98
